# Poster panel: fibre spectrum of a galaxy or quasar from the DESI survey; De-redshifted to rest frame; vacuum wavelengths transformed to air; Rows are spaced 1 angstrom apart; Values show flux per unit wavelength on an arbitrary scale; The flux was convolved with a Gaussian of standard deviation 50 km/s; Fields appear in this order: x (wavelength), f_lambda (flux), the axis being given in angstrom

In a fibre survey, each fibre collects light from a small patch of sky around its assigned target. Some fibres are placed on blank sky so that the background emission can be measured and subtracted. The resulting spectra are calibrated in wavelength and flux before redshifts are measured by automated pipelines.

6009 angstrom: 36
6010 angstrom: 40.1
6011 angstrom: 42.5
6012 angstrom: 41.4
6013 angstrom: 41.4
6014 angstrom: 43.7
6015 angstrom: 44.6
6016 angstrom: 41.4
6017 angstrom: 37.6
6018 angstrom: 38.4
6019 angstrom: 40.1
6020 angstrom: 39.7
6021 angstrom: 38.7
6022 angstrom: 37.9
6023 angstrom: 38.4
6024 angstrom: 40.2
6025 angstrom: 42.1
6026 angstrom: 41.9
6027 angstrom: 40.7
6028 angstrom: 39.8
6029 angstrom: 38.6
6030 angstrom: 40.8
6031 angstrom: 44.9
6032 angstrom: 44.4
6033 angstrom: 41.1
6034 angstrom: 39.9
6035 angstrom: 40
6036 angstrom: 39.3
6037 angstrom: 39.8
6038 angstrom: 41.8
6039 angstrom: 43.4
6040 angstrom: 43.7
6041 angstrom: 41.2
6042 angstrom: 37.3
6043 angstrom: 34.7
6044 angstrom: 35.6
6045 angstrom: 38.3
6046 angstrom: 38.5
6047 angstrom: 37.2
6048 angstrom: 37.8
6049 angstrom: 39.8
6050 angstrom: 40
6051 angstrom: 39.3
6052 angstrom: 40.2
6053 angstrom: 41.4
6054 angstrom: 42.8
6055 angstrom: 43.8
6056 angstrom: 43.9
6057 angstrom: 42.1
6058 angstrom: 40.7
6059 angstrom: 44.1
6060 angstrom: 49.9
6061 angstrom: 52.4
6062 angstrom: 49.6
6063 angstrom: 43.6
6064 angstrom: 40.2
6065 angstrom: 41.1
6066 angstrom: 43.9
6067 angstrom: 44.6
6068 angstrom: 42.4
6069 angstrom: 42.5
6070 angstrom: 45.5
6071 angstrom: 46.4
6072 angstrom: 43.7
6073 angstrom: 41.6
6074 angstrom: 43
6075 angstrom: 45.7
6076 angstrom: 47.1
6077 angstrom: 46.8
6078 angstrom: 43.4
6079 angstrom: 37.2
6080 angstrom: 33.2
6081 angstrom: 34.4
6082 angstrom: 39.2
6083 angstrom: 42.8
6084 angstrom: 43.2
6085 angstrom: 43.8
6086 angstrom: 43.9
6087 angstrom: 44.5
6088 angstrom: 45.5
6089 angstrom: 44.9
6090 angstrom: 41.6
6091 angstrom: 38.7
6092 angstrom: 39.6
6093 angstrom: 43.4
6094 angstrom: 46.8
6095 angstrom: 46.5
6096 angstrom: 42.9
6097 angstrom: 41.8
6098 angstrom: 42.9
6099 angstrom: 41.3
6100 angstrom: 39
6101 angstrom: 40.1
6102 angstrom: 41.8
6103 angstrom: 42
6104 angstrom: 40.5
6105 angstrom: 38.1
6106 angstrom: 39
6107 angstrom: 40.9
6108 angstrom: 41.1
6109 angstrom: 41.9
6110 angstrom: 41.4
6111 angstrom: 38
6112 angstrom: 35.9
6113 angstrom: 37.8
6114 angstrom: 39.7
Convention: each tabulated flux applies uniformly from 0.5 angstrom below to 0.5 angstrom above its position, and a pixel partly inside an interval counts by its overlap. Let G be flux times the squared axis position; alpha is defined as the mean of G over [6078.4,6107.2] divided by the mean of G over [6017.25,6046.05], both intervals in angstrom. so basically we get 1.05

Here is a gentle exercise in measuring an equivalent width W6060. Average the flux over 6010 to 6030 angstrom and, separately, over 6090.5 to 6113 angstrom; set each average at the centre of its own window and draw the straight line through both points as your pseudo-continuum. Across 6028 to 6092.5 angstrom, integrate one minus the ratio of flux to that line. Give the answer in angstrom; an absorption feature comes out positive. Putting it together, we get -1.83 angstrom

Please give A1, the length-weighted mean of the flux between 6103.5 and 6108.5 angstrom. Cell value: 39.9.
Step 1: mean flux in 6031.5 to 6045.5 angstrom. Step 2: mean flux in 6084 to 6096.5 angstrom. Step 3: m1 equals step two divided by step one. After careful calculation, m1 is 1.1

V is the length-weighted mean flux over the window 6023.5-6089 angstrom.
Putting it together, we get 41.9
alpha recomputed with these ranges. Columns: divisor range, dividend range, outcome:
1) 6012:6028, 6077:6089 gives 1.05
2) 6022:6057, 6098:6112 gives 1.02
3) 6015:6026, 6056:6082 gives 1.11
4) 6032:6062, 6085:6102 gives 1.05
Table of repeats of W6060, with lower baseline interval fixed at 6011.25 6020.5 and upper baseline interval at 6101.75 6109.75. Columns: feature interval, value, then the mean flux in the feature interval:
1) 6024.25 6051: 0.53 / 40.1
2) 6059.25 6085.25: -1.65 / 43.4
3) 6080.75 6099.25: -0.88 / 42.6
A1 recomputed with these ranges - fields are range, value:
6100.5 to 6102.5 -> 41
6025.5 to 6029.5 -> 40.2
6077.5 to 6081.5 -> 37.1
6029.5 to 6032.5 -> 43.4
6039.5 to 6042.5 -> 40.7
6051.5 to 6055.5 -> 42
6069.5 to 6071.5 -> 46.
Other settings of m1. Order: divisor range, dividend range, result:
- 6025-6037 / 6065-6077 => 1.08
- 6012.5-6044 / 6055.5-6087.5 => 1.07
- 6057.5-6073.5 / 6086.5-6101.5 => 0.96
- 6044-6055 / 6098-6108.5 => 1.02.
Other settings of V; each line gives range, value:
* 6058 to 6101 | 43.1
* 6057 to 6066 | 45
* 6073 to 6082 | 41.2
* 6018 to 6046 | 40.1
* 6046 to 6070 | 42.7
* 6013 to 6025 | 40.2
